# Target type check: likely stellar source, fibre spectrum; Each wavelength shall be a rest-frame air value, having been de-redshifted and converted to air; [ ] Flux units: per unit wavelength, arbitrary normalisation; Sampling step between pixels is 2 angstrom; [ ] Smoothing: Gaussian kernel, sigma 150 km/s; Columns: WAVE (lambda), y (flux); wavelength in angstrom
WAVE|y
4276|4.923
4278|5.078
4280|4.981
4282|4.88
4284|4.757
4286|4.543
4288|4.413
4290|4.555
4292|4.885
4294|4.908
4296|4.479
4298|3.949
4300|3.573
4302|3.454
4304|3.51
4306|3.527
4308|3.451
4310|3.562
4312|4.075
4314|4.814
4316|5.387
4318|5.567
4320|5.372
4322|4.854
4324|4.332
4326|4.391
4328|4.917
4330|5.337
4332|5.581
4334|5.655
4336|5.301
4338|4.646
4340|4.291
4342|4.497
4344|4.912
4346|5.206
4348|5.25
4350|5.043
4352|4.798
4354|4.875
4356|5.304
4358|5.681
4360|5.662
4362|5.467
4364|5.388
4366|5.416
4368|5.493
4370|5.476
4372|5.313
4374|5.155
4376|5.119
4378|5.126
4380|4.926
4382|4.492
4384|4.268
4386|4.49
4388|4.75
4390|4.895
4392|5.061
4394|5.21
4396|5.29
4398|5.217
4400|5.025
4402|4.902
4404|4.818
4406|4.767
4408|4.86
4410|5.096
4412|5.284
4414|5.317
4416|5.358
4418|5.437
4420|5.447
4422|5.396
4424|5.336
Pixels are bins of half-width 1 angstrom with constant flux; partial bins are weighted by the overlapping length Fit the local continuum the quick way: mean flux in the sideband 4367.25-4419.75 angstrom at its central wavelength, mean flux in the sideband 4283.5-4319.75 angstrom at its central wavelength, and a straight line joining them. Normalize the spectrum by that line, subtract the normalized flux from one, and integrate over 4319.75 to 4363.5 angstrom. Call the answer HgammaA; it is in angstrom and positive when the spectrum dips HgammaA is -4.01 angstrom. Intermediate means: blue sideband 4.32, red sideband 5.05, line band 5.06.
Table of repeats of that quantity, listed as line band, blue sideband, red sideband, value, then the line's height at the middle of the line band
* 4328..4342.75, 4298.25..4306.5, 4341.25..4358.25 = -1.5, 4.59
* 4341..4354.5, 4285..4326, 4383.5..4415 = -0.9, 4.63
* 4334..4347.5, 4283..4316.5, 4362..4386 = -0.5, 4.7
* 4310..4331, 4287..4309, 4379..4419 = -2.8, 4.27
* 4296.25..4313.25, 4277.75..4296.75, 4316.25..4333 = 4.2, 4.89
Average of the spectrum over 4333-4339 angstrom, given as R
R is 5.2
